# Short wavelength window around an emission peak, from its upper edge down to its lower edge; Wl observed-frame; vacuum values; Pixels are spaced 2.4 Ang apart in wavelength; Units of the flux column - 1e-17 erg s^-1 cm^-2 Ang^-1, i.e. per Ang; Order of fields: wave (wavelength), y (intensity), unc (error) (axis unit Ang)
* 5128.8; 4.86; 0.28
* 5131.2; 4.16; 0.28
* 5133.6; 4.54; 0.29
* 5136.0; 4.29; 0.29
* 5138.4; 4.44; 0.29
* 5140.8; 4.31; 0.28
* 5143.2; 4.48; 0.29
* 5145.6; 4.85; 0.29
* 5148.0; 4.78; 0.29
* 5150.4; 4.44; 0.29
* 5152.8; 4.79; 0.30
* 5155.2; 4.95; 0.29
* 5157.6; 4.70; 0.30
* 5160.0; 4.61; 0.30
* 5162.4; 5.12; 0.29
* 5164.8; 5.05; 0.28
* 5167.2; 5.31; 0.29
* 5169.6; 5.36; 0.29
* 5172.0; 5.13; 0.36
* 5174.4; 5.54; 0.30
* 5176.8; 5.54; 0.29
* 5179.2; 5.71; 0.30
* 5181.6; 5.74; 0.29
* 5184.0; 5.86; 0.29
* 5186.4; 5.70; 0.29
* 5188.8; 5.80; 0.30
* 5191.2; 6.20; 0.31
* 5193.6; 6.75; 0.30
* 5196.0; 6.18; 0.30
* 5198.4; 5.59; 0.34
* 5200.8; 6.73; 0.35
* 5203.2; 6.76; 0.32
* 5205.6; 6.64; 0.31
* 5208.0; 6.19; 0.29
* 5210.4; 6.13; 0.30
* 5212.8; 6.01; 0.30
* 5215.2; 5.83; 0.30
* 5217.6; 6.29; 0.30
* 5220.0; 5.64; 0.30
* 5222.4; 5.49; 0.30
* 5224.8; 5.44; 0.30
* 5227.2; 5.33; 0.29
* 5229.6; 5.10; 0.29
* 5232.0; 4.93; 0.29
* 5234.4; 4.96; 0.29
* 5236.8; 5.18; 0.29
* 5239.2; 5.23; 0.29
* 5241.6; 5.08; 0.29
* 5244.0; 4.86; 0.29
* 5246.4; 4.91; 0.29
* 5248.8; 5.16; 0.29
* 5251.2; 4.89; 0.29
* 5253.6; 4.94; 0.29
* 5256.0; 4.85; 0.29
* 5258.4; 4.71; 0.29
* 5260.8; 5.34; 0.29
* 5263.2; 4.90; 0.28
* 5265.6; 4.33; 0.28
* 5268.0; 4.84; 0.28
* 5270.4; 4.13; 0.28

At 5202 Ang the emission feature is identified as Mg II 2798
